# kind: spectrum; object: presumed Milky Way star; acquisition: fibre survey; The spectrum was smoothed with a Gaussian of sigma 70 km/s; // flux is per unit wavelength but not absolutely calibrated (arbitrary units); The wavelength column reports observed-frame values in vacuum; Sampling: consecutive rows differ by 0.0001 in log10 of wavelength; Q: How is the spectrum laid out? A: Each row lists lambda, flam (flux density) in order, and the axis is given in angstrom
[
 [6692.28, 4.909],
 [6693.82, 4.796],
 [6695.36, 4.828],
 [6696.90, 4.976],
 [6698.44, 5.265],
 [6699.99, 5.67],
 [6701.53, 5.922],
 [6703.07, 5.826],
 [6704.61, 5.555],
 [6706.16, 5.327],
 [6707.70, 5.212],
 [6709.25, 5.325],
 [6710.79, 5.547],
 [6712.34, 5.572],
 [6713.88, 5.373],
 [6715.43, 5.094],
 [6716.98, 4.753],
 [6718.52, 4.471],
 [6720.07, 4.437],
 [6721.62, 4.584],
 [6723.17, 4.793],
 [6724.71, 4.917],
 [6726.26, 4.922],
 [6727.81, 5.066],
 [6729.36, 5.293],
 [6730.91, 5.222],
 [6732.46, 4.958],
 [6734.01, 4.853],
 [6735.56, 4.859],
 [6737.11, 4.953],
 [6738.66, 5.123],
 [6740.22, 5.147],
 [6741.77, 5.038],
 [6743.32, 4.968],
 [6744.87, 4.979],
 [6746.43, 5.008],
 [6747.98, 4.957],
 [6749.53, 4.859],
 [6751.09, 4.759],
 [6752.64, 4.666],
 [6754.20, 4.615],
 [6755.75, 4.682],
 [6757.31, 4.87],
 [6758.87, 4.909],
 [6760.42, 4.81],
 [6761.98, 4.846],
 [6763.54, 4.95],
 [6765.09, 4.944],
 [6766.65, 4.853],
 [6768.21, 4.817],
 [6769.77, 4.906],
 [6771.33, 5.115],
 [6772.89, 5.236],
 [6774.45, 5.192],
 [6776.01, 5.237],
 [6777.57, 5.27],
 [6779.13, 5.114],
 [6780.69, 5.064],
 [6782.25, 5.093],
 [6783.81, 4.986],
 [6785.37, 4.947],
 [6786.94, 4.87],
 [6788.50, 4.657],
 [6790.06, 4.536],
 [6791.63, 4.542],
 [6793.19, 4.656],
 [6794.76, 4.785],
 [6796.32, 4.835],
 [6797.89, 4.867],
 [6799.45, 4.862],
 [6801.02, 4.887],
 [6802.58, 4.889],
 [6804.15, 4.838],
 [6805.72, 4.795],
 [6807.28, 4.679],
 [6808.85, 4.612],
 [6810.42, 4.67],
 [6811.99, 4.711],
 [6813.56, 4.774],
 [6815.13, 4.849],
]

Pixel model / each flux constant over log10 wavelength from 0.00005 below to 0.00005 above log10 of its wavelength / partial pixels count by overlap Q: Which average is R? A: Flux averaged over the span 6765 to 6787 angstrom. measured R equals 5.05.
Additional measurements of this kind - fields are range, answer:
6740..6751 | 4.97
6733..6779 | 4.95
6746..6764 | 4.82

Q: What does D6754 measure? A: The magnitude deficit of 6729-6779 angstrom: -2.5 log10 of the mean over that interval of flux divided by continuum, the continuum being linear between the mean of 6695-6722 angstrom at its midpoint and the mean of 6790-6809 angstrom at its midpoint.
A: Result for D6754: 0.01 mag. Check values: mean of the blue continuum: 5.22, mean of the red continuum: 4.76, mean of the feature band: 4.96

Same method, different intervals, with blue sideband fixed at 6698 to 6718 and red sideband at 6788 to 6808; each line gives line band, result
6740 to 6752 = 0.04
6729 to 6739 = 0.04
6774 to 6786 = -0.05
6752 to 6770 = 0.05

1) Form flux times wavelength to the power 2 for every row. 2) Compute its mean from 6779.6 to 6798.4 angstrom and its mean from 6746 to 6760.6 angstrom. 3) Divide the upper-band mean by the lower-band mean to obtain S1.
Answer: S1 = 1.01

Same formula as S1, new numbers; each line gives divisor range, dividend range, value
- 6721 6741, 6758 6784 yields 1.02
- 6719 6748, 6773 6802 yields 1.01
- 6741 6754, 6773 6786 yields 1.06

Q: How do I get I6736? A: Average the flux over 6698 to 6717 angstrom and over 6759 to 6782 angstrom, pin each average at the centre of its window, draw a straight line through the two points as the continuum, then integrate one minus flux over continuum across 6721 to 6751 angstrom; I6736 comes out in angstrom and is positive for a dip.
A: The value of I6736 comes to 1.6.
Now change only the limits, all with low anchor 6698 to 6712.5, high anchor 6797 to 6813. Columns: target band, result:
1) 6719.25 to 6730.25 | 1.1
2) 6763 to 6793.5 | 0.2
